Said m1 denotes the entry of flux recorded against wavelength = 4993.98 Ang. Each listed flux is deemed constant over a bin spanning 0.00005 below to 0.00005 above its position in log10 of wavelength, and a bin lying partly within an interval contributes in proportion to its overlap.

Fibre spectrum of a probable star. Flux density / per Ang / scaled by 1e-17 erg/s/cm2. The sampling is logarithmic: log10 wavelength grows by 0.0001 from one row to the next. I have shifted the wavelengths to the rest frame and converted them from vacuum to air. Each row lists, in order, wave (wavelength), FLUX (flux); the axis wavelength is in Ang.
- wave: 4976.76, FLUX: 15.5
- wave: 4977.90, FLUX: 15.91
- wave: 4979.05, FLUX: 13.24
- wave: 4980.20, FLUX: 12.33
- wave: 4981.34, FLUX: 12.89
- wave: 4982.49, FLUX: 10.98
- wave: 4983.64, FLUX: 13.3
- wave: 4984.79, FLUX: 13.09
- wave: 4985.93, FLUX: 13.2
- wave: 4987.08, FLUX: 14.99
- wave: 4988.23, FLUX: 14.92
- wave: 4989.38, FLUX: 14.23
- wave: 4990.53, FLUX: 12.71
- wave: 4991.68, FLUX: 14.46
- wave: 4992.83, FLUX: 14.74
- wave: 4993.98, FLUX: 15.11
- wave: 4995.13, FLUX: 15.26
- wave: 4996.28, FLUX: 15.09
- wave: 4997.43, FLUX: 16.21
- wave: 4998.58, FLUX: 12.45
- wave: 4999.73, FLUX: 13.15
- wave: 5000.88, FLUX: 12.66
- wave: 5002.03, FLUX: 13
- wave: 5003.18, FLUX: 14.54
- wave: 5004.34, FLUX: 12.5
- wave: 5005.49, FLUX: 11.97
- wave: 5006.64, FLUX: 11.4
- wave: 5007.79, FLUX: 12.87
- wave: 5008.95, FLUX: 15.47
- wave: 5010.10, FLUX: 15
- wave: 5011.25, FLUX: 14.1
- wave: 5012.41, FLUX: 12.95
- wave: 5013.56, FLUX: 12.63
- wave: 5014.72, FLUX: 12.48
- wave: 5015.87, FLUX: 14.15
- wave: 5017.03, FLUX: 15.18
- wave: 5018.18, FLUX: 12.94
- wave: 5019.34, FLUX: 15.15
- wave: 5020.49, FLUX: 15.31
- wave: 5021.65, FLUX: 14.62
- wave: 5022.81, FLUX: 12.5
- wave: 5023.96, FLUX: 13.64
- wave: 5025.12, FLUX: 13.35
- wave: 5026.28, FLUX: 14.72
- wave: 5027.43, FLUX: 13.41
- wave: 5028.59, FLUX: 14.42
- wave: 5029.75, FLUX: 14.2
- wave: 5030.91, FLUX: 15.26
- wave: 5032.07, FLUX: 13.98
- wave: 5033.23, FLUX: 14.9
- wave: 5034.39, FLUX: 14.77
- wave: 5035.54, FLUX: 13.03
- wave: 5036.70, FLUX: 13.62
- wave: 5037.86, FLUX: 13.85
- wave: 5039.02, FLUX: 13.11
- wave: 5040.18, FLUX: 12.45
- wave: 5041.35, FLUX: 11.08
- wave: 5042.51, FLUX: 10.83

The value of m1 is 15.11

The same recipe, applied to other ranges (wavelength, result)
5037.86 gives 13.85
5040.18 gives 12.45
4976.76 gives 15.5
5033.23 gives 14.9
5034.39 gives 14.77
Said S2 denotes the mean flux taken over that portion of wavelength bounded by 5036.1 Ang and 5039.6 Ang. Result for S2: 13.5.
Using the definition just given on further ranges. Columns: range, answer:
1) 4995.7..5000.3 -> 14.2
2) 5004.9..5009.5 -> 12.9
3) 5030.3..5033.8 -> 14.7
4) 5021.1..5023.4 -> 13.6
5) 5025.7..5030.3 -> 14.2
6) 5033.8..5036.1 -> 14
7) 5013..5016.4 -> 13.1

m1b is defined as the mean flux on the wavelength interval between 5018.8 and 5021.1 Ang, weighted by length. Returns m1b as 15.2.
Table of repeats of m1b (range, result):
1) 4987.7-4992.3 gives 14.1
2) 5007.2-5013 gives 14.1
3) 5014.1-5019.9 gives 14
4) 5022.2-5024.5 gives 13.1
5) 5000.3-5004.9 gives 13.2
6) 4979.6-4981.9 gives 12.6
